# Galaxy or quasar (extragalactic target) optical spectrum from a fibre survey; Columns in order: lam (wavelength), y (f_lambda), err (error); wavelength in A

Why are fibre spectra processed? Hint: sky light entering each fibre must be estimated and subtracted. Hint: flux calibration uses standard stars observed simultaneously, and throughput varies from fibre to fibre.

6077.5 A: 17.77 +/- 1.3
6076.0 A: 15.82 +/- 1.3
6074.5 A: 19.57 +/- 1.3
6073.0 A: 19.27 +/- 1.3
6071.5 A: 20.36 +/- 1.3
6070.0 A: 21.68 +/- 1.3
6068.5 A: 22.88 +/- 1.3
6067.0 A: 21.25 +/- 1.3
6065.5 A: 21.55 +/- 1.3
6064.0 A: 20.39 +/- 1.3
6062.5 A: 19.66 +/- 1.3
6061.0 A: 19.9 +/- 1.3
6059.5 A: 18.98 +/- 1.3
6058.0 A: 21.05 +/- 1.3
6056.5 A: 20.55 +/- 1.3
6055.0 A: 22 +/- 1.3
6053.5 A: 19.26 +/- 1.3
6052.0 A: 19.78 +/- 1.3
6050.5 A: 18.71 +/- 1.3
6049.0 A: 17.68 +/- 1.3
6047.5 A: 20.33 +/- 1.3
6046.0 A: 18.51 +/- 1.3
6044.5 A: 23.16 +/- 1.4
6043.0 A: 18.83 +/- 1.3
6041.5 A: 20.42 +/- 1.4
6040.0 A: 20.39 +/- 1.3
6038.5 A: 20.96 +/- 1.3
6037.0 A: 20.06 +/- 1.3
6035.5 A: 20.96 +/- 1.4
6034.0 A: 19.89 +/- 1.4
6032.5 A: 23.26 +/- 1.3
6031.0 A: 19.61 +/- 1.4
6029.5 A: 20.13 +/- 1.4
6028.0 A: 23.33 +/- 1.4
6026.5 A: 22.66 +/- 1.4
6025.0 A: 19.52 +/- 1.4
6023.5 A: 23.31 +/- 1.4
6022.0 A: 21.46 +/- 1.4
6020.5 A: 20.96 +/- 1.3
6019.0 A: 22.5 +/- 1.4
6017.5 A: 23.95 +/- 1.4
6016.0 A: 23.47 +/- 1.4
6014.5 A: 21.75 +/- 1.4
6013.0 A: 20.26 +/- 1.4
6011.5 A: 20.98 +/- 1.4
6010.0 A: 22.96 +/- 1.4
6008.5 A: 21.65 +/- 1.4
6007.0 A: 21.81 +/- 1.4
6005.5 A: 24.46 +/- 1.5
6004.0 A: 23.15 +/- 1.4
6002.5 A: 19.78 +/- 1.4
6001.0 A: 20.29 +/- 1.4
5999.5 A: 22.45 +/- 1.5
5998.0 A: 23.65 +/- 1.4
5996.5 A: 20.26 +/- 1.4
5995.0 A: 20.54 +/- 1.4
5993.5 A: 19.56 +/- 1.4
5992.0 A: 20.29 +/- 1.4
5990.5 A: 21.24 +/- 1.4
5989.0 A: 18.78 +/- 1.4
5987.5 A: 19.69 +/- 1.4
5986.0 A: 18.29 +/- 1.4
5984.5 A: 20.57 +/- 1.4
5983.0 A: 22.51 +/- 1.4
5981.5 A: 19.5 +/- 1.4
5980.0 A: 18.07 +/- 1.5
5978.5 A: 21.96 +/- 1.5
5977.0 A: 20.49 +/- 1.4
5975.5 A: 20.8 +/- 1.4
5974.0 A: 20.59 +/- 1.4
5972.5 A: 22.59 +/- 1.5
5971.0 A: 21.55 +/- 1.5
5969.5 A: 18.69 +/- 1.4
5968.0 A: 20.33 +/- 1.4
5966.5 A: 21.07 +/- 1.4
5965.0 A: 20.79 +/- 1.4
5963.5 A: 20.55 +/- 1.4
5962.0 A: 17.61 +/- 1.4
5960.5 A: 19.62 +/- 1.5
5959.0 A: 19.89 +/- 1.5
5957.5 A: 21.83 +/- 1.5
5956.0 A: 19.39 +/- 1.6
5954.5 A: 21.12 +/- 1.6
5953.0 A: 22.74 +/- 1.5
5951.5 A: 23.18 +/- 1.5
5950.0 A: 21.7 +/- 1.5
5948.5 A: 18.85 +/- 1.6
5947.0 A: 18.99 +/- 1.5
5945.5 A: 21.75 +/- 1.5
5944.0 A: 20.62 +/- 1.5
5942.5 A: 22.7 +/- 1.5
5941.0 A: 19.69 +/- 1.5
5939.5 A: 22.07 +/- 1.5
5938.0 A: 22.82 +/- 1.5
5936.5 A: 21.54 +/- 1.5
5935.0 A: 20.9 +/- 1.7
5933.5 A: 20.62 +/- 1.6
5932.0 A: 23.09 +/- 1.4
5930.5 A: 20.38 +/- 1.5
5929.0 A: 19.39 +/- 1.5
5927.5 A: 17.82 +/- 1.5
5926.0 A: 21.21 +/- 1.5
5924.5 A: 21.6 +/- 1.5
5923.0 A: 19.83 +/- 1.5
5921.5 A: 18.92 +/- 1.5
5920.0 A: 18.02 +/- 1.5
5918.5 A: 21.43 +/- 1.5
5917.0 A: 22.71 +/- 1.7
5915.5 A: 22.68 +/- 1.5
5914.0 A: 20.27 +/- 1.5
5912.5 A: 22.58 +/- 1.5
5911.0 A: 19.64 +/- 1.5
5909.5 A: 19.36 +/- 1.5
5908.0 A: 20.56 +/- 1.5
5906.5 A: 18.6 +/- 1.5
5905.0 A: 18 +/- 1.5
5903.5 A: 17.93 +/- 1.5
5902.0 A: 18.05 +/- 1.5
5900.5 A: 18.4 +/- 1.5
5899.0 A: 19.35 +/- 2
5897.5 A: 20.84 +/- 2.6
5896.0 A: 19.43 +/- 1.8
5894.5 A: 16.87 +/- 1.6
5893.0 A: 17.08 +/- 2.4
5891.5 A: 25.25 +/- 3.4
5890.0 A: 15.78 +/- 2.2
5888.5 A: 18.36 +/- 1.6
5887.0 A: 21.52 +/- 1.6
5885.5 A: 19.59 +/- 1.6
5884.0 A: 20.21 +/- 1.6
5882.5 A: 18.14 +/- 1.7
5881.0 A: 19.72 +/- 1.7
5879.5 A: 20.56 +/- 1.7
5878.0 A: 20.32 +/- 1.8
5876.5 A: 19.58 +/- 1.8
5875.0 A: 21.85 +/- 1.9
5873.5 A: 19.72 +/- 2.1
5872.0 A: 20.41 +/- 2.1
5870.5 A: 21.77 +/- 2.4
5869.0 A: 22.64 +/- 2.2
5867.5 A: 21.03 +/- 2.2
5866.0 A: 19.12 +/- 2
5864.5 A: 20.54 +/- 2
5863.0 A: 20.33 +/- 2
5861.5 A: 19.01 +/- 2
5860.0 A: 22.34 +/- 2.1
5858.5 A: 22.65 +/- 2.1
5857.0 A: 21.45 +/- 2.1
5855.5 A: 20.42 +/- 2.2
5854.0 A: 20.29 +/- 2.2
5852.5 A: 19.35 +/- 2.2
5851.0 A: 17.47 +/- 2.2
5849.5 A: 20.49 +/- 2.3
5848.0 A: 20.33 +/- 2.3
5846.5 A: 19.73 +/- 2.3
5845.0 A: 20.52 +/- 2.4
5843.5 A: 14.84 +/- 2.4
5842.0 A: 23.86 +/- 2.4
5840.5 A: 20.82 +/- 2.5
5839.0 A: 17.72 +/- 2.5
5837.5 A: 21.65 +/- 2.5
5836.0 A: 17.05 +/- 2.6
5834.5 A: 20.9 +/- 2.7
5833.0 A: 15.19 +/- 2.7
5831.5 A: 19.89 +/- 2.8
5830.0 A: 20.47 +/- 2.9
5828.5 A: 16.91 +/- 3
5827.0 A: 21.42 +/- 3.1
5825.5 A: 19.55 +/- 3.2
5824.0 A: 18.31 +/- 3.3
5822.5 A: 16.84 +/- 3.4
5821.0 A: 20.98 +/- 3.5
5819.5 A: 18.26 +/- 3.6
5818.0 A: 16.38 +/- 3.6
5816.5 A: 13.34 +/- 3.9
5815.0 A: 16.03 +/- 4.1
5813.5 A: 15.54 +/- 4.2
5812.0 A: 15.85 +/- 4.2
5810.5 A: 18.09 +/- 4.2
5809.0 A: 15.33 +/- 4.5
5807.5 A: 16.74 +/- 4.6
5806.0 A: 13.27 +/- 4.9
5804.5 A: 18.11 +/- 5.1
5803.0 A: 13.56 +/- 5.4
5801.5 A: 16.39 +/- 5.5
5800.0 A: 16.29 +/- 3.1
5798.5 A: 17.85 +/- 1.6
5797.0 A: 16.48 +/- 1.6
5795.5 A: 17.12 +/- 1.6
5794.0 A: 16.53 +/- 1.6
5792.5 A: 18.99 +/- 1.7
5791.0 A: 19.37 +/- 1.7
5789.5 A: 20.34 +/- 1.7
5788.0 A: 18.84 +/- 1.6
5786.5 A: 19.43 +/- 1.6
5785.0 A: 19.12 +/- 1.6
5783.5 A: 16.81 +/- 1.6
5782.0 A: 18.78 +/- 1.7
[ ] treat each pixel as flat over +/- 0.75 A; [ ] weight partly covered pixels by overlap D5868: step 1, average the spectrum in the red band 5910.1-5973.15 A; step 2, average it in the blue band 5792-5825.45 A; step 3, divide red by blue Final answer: 1.24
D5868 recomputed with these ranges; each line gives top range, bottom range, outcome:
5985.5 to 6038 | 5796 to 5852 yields 1.19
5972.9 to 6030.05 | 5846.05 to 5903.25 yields 1.06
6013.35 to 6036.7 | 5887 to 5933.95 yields 1.10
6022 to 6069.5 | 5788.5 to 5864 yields 1.12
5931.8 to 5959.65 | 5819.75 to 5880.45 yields 1.06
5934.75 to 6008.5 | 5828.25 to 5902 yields 1.05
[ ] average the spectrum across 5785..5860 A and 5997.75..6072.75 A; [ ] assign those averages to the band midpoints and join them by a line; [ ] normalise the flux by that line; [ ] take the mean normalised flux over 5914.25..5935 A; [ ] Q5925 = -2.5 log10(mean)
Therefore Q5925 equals -0.05 mag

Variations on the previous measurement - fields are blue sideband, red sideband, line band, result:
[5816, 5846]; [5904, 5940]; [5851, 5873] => -0.07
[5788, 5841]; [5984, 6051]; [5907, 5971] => -0.05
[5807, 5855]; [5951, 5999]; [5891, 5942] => -0.03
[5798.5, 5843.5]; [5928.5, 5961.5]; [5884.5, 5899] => 0.01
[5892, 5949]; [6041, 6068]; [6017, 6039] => -0.07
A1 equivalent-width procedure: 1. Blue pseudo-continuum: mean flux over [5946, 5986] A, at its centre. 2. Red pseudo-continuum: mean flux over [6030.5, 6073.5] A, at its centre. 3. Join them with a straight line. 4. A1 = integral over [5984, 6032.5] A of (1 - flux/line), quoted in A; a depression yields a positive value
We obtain -2.2 A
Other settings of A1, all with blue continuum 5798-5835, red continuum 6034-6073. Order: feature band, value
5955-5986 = -1.8 A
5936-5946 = -1.4 A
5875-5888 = -1.4 A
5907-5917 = -1.3 A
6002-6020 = -2.2 A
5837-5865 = -4.0 A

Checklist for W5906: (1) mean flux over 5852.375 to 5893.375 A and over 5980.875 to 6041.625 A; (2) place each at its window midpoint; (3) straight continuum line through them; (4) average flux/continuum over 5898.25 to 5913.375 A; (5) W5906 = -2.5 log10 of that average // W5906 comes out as 0.07 mag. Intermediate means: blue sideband 20.4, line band 19.3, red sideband 21.3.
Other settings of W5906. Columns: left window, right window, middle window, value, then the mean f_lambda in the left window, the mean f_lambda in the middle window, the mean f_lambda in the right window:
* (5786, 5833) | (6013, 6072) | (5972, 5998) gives -0.02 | 17.5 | 20.4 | 20.9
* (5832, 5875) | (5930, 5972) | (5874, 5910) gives 0.05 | 20.1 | 19.4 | 20.9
